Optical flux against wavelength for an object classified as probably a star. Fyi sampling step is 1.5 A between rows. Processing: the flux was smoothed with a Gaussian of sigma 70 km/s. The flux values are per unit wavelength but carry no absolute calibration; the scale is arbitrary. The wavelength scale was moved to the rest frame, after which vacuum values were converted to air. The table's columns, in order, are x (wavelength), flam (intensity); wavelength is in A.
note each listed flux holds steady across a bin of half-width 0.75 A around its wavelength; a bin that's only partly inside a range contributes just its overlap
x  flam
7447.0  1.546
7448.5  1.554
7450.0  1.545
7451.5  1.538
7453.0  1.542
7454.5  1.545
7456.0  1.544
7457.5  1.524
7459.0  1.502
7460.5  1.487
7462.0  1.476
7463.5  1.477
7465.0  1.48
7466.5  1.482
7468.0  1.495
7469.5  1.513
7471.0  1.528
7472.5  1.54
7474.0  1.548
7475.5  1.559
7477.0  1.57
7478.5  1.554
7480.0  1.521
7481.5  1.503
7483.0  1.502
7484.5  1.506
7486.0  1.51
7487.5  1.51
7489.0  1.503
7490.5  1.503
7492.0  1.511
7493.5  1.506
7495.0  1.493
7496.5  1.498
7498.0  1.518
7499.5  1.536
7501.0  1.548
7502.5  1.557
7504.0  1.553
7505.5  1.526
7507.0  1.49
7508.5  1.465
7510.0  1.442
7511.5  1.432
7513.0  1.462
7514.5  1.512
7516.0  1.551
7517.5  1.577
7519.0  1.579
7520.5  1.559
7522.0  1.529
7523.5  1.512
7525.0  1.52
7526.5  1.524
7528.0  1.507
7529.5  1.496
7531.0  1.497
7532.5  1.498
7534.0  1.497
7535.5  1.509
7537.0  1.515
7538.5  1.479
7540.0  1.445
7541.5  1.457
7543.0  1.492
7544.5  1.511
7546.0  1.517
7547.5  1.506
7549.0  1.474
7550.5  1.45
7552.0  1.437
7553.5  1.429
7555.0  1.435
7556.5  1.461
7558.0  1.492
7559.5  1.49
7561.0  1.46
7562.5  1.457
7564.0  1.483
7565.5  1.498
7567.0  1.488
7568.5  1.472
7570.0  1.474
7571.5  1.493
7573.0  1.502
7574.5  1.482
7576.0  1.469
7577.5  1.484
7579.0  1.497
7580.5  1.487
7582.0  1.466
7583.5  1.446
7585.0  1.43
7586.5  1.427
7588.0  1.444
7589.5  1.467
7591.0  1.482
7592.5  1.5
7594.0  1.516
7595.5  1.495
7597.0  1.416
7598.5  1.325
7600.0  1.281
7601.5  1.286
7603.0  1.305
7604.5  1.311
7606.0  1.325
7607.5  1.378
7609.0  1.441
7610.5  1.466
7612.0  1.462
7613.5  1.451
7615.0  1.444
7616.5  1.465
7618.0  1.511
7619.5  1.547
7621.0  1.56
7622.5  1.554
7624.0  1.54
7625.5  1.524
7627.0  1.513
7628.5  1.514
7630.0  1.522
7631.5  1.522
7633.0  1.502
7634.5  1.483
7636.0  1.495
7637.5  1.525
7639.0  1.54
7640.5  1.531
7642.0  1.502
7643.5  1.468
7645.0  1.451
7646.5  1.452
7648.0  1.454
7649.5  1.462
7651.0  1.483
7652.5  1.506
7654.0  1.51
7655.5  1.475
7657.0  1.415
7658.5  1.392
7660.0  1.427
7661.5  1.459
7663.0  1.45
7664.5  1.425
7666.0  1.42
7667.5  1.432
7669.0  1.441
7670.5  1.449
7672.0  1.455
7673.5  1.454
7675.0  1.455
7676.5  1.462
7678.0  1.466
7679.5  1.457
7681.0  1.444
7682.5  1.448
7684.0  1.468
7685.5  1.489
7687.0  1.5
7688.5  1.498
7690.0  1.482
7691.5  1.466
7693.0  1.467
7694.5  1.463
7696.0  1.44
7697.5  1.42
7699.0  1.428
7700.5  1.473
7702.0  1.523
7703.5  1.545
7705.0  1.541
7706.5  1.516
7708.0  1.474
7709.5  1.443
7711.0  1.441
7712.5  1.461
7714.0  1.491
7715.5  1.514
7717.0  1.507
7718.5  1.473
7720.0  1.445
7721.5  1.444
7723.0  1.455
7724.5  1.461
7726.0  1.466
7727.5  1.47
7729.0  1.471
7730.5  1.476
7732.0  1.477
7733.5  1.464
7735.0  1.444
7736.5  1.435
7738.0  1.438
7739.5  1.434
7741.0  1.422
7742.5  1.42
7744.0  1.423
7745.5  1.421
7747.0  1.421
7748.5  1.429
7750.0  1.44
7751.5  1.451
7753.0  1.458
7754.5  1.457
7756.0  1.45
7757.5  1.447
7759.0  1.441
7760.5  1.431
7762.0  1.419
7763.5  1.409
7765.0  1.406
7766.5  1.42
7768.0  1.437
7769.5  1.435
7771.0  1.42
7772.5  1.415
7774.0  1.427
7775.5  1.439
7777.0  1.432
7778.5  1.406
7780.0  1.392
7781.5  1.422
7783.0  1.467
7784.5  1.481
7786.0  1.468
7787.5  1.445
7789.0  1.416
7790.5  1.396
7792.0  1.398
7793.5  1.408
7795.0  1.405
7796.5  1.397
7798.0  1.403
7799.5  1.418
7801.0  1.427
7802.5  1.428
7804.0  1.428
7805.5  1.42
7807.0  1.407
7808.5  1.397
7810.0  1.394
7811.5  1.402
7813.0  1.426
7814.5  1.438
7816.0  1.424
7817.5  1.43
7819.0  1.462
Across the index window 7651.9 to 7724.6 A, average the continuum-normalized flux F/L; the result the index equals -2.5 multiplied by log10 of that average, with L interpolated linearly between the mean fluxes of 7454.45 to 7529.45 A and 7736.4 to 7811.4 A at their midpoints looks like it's -0.01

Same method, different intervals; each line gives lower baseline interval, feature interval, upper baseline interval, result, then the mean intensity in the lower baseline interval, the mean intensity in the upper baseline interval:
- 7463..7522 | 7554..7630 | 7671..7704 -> 0.02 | 1.52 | 1.47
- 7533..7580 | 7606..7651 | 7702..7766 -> -0.01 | 1.48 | 1.46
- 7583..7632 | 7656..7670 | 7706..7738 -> 0.02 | 1.45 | 1.47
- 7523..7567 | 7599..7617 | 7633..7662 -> 0.07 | 1.48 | 1.48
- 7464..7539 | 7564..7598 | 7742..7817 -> 0.01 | 1.51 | 1.43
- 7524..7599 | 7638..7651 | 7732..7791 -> -0.02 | 1.48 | 1.43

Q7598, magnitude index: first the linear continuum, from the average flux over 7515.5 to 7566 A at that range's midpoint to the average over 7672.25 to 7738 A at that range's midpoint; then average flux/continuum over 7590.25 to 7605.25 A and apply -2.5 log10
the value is 0.07 mag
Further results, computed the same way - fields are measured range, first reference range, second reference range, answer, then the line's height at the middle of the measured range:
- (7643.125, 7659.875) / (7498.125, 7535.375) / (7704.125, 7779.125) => 0.01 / 1.48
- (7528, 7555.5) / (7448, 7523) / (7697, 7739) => 0.02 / 1.51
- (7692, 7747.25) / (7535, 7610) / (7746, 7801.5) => -0.02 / 1.43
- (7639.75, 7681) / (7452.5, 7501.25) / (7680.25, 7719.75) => 0.02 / 1.48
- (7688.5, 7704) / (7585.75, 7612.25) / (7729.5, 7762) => -0.03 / 1.43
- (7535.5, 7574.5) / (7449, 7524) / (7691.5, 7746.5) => 0.02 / 1.5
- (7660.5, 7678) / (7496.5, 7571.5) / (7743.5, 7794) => 0.01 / 1.46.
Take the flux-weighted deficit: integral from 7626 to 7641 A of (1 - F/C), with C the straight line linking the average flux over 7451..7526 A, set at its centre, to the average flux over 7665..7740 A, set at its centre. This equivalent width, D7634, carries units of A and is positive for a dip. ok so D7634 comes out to -0.3 A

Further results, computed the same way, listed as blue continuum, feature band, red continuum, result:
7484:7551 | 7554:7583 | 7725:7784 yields 0.3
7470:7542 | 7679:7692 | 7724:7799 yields -0.1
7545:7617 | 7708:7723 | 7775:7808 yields -0.4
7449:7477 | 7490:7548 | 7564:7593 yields -0.4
